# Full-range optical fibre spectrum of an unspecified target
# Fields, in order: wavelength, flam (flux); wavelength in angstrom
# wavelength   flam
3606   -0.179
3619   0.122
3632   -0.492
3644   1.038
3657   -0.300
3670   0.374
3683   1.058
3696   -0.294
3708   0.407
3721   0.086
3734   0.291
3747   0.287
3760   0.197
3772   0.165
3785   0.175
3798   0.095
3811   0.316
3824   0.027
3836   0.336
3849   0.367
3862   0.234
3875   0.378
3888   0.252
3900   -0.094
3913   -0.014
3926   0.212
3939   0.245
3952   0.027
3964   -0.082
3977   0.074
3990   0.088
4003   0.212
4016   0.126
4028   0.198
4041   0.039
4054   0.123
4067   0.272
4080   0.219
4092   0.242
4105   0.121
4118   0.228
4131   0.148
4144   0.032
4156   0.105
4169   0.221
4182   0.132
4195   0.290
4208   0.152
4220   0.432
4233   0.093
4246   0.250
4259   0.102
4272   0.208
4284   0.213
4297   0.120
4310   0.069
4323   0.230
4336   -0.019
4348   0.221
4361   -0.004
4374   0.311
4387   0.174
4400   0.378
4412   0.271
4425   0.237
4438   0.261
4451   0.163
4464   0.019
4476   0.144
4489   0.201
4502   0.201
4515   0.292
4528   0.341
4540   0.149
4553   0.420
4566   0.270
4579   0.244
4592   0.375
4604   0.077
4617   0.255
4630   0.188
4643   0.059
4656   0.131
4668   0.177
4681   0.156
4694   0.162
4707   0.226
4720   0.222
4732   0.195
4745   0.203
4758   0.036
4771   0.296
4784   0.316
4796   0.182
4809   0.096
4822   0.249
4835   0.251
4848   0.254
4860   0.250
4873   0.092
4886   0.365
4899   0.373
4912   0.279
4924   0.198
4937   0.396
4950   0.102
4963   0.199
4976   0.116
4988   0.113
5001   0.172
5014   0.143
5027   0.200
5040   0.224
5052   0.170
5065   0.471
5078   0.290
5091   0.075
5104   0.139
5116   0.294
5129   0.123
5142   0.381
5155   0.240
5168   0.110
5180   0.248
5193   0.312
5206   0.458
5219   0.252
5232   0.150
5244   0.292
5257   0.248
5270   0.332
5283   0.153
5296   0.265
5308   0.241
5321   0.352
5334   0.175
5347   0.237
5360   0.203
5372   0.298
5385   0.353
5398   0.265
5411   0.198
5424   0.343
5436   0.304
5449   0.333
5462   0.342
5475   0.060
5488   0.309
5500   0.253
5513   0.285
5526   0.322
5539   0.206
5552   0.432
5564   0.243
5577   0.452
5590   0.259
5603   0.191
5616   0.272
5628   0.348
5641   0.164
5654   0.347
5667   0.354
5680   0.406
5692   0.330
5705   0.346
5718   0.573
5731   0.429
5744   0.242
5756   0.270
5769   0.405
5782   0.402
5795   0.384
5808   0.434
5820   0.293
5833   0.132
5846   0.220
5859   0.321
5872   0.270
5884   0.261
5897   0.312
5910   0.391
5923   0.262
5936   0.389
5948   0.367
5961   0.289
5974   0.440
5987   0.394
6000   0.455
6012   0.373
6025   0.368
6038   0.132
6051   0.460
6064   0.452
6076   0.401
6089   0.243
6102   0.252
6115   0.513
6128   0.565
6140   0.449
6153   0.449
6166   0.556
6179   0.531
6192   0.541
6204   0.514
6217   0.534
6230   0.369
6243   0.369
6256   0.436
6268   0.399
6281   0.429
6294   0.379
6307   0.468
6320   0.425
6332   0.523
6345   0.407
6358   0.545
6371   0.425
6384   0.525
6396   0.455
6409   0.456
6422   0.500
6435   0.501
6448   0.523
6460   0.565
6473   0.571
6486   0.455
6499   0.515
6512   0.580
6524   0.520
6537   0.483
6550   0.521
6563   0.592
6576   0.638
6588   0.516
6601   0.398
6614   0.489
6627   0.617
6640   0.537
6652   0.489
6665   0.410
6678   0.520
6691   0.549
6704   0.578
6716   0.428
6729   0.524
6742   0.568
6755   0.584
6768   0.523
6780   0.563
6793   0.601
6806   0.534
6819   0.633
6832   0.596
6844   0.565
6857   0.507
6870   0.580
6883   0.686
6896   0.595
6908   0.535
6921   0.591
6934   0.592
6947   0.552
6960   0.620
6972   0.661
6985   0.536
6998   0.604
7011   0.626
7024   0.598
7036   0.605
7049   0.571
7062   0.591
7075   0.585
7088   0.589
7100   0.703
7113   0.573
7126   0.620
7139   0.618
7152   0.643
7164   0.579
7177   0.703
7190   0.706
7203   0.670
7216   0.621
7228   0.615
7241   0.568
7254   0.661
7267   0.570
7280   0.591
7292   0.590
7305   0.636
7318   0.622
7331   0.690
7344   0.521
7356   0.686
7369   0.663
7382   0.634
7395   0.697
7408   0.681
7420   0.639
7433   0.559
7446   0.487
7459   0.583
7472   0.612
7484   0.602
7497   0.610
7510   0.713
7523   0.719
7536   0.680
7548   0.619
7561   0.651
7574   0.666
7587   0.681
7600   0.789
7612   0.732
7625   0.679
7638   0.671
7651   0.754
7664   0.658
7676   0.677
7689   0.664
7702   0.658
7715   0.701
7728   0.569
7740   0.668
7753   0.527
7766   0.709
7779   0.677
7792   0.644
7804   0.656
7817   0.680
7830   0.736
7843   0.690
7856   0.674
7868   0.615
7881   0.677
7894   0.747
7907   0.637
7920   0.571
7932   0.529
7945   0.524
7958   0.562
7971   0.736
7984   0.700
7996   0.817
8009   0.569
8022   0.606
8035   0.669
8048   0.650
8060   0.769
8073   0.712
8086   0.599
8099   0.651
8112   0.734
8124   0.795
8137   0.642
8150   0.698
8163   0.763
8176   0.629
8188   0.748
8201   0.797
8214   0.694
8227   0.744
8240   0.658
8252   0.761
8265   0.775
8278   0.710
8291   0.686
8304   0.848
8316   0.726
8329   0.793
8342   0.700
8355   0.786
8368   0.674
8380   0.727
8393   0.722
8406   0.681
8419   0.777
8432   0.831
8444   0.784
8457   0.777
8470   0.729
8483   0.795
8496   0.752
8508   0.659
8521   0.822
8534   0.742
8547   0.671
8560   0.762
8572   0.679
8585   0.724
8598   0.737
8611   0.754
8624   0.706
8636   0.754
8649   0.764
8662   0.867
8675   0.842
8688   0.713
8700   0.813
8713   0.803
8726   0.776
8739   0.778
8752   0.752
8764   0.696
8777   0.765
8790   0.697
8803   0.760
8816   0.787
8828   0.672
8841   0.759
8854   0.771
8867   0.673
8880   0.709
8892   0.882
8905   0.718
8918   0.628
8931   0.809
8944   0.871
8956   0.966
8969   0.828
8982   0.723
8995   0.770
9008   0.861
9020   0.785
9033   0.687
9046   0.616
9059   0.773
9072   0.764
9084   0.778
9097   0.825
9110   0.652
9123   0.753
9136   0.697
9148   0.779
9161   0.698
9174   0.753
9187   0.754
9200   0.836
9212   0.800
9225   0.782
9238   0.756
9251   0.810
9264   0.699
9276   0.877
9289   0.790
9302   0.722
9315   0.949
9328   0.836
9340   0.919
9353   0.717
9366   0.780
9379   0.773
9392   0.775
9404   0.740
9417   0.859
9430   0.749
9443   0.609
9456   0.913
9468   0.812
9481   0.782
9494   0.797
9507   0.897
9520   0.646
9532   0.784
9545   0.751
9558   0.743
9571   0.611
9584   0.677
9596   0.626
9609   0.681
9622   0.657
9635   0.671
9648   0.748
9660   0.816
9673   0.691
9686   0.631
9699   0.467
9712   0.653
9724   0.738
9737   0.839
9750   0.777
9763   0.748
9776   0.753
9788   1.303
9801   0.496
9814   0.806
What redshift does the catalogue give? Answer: 0.534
